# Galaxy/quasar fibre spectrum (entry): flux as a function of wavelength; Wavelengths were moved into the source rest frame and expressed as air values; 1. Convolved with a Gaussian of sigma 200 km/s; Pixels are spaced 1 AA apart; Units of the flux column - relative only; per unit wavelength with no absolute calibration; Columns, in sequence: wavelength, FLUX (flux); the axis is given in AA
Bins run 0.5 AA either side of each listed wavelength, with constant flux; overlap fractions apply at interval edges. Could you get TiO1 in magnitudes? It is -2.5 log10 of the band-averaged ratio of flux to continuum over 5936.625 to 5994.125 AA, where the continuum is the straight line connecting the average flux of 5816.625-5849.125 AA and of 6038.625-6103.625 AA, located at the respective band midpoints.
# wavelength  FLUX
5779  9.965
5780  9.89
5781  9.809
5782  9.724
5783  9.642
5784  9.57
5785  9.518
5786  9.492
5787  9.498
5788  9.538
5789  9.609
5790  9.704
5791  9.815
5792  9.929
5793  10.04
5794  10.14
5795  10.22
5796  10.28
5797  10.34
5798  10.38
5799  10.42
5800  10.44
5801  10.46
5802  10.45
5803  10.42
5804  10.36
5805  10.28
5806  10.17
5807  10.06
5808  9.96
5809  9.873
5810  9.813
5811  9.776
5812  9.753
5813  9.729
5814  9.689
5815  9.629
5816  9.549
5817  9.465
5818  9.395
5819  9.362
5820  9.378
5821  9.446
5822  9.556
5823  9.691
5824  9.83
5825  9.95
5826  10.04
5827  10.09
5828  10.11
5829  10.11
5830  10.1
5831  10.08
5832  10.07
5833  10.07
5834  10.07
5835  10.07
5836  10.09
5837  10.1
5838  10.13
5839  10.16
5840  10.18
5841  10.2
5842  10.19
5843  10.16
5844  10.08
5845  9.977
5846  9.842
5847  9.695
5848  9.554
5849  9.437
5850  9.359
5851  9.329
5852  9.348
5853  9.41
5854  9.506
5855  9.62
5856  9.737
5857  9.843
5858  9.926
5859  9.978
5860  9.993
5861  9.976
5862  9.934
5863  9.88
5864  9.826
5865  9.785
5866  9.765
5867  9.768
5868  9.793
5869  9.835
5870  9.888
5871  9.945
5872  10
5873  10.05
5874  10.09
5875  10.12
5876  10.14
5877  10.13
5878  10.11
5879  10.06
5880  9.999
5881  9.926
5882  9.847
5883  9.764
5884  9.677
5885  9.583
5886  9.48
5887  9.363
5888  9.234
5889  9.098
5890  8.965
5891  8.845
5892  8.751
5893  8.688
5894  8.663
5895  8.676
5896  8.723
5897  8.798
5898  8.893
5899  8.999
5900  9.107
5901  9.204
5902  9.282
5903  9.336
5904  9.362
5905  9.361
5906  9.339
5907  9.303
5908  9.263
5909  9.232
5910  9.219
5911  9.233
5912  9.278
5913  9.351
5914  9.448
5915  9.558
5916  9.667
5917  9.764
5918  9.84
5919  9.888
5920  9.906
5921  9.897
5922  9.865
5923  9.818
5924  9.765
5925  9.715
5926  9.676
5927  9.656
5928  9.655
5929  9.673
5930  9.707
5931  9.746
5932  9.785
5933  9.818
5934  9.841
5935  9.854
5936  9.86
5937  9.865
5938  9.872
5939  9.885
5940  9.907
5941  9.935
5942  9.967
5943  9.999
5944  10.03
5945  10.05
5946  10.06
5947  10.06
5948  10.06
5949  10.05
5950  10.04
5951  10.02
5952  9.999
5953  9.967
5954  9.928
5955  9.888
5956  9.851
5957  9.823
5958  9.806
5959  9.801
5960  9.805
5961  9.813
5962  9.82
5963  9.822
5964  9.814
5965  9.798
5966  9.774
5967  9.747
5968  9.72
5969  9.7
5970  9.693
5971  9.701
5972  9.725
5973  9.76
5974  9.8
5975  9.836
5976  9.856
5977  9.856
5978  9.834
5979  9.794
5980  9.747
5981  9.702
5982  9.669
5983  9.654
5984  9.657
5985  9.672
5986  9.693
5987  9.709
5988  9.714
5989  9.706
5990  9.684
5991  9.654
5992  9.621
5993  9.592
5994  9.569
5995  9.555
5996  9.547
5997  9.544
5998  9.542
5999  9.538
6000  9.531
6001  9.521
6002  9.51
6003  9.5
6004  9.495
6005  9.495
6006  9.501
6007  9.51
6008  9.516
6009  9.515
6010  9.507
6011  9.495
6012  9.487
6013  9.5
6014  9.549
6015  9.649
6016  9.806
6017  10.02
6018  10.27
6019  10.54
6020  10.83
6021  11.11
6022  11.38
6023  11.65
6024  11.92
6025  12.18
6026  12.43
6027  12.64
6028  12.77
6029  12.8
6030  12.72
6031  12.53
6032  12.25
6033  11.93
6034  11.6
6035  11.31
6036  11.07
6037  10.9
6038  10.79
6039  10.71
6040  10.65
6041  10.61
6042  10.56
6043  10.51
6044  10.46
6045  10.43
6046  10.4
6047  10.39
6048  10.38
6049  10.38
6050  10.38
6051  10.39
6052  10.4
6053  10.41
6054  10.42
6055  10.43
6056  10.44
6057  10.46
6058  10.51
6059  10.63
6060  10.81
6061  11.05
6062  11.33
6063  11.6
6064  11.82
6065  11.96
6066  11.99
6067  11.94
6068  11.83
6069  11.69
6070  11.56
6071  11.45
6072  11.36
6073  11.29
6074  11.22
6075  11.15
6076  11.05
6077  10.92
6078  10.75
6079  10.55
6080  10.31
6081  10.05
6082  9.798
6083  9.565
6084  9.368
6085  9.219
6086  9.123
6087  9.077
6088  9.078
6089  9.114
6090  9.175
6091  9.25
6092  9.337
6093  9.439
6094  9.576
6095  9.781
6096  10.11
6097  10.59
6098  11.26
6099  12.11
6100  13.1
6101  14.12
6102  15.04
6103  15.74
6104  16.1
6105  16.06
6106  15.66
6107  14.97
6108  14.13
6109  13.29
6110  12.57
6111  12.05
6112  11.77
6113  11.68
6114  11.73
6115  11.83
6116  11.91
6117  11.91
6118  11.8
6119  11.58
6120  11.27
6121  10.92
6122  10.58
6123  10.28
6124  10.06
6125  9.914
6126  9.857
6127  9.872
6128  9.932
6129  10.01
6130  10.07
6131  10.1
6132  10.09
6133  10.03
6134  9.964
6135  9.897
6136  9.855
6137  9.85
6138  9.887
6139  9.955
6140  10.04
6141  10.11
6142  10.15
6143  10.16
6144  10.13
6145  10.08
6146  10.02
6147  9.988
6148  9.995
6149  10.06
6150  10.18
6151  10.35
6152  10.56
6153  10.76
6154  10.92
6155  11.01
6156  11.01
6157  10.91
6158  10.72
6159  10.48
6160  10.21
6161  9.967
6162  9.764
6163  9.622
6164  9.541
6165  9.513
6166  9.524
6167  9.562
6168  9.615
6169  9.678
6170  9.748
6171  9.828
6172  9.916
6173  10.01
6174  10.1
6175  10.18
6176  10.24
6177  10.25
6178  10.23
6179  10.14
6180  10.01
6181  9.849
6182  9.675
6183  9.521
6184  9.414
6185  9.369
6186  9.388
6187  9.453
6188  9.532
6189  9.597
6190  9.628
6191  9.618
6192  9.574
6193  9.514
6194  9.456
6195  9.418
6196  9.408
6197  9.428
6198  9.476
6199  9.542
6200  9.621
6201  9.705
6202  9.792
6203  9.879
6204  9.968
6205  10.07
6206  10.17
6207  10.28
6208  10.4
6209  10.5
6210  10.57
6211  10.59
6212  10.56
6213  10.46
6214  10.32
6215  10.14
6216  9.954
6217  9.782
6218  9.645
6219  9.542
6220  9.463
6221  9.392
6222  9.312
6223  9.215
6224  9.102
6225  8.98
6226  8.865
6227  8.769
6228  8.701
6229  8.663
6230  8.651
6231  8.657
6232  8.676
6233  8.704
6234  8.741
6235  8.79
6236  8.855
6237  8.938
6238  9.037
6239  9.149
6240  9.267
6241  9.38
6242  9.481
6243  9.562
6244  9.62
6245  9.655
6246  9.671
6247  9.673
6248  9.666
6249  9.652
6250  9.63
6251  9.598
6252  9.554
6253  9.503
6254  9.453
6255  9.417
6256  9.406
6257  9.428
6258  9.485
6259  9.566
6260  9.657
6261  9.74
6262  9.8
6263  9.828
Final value 0.062 mag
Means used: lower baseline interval 9.91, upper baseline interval 10.8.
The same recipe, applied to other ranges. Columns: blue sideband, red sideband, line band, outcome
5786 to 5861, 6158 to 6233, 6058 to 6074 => -0.172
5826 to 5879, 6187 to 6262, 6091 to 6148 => -0.169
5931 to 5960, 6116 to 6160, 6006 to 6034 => -0.086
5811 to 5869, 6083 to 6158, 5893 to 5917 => 0.101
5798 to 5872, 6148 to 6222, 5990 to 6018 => 0.038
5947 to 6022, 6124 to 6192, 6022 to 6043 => -0.185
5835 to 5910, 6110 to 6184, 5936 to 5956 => -0.018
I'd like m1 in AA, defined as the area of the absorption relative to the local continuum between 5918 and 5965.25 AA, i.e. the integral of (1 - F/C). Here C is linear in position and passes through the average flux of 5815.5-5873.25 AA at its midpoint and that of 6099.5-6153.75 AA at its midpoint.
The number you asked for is 2.2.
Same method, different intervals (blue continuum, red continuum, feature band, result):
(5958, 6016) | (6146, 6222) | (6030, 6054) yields -2.80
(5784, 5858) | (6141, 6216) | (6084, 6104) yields -1.77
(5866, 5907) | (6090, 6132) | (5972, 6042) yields 2.42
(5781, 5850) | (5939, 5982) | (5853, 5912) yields 2.18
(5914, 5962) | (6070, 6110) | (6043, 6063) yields 0.83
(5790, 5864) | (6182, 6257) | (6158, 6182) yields -0.90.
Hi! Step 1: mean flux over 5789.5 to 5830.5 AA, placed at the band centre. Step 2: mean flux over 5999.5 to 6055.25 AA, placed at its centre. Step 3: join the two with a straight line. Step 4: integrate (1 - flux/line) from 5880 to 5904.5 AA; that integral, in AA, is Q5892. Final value 2.4 AA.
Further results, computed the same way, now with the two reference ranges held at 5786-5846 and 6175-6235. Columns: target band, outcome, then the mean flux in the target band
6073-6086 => -0.8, 10.3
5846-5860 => 0.4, 9.62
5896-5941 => 1.5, 9.55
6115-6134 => -1.8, 10.6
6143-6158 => -1.2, 10.4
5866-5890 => 0.3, 9.8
